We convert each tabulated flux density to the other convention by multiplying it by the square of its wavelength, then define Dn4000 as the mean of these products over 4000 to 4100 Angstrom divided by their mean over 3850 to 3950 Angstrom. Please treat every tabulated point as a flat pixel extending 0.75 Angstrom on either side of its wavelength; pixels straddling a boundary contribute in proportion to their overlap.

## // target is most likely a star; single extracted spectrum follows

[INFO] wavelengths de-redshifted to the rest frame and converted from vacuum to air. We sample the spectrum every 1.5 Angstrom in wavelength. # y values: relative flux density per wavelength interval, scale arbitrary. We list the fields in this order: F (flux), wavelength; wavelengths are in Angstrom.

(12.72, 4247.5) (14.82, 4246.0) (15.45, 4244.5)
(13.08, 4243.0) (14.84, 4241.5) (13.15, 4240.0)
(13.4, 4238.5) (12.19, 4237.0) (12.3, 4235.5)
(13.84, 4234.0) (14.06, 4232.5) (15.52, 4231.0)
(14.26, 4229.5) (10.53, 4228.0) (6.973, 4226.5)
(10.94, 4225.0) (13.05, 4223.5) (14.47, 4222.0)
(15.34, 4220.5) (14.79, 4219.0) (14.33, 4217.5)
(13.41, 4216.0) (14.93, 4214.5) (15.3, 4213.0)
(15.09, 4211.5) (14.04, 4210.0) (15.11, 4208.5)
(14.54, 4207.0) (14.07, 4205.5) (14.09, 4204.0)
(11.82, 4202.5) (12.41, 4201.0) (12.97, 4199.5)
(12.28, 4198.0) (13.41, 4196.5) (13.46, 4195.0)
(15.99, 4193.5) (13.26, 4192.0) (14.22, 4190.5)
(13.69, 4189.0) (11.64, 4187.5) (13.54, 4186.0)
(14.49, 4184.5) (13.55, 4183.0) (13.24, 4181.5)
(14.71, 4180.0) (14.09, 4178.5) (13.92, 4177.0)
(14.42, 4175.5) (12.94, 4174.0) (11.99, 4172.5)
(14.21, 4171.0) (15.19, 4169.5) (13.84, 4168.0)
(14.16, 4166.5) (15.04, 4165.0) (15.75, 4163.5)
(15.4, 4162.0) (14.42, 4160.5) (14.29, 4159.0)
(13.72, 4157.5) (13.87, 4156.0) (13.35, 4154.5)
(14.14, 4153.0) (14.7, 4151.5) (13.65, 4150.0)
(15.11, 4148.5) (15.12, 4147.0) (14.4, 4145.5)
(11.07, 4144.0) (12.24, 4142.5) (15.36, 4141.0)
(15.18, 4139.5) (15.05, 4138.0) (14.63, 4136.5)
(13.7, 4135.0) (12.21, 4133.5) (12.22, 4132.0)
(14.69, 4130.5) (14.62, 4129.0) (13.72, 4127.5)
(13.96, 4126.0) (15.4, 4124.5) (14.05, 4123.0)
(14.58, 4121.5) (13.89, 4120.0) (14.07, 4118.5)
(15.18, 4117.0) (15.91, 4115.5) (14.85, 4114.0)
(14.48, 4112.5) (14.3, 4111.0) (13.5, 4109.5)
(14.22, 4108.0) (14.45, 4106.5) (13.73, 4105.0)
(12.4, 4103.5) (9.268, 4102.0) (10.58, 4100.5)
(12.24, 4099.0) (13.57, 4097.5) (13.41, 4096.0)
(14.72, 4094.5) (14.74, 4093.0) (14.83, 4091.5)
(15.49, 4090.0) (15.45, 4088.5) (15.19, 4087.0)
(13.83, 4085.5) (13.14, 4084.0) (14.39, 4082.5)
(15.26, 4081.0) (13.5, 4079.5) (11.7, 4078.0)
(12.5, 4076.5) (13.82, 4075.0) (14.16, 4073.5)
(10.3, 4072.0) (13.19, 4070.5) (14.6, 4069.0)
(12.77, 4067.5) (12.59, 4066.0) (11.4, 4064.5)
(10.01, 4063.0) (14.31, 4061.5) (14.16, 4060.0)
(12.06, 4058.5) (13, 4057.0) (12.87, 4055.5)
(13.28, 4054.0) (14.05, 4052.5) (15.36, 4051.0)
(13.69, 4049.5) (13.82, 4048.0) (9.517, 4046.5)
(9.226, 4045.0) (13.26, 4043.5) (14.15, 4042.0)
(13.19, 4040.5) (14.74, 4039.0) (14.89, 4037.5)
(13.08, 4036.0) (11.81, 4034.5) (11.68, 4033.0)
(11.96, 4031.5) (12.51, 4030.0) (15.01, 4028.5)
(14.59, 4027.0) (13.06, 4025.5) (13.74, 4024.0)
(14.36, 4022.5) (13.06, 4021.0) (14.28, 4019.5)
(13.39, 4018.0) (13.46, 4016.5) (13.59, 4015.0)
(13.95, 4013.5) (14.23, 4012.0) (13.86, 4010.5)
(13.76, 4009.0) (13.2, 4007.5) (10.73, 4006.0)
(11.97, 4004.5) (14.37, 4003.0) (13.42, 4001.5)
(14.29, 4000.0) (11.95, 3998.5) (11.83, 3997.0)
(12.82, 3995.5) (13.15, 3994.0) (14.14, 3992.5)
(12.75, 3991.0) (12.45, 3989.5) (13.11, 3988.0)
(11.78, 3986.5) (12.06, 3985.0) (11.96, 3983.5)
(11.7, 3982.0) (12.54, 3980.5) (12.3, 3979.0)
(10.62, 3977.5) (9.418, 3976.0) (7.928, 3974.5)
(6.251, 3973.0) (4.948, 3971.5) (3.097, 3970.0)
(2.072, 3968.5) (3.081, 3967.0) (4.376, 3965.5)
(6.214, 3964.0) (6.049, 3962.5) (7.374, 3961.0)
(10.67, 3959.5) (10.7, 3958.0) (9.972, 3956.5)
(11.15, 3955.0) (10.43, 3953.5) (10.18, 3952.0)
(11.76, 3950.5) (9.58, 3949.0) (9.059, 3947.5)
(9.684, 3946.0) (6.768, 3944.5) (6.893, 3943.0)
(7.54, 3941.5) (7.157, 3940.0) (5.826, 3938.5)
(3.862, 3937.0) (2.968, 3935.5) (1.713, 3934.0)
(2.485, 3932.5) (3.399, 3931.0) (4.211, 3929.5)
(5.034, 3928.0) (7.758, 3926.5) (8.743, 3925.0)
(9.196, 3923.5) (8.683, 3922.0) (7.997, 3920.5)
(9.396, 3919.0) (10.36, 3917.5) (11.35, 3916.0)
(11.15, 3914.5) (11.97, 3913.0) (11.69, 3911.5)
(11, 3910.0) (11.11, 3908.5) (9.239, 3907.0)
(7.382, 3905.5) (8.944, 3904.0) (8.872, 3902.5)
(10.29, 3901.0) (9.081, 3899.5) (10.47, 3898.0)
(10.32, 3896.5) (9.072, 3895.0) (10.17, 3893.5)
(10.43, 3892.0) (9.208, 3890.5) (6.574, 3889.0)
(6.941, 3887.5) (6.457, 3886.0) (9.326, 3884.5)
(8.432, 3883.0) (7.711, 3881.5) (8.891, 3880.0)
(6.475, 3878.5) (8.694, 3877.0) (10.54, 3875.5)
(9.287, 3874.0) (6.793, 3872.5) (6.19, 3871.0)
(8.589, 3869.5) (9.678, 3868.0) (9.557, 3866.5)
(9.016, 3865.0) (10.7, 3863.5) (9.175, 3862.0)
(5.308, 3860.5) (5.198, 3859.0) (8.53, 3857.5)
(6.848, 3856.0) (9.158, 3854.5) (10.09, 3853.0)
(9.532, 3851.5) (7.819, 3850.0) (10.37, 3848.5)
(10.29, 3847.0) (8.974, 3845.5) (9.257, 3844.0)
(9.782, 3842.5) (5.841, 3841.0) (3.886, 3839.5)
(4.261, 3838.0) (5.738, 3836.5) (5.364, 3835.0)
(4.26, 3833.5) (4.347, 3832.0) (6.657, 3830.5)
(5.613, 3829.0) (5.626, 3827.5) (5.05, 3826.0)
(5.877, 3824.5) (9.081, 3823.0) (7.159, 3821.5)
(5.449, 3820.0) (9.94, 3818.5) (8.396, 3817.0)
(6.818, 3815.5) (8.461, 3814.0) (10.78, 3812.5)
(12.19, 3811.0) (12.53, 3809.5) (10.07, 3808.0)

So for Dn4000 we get 1.7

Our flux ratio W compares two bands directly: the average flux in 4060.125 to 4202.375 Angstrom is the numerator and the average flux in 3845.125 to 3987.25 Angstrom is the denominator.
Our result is 1.6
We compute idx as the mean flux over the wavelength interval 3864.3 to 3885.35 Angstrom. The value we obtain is 8.5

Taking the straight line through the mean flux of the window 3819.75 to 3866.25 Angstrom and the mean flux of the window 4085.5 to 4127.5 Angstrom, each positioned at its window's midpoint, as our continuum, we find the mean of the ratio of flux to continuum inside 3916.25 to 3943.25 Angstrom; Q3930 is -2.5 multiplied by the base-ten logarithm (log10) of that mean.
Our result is 0.43 mag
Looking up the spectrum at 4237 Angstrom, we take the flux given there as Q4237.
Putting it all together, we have 12.19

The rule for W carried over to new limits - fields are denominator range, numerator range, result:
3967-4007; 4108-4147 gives 1.31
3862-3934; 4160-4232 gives 1.59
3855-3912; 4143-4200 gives 1.59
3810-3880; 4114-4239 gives 1.78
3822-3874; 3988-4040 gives 1.78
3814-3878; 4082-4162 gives 1.84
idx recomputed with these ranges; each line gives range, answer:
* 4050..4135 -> 13.6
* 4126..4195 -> 14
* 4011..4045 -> 13.5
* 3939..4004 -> 9.75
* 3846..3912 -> 8.84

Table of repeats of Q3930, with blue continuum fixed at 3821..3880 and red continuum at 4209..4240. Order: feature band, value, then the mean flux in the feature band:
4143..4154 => -0.14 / 14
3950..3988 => 0.08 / 8.81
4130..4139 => -0.15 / 13.8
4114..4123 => -0.24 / 14.7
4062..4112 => -0.18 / 13.3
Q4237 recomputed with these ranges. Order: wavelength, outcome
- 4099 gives 12.24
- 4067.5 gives 12.77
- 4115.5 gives 15.91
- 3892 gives 10.43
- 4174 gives 12.94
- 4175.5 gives 14.42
